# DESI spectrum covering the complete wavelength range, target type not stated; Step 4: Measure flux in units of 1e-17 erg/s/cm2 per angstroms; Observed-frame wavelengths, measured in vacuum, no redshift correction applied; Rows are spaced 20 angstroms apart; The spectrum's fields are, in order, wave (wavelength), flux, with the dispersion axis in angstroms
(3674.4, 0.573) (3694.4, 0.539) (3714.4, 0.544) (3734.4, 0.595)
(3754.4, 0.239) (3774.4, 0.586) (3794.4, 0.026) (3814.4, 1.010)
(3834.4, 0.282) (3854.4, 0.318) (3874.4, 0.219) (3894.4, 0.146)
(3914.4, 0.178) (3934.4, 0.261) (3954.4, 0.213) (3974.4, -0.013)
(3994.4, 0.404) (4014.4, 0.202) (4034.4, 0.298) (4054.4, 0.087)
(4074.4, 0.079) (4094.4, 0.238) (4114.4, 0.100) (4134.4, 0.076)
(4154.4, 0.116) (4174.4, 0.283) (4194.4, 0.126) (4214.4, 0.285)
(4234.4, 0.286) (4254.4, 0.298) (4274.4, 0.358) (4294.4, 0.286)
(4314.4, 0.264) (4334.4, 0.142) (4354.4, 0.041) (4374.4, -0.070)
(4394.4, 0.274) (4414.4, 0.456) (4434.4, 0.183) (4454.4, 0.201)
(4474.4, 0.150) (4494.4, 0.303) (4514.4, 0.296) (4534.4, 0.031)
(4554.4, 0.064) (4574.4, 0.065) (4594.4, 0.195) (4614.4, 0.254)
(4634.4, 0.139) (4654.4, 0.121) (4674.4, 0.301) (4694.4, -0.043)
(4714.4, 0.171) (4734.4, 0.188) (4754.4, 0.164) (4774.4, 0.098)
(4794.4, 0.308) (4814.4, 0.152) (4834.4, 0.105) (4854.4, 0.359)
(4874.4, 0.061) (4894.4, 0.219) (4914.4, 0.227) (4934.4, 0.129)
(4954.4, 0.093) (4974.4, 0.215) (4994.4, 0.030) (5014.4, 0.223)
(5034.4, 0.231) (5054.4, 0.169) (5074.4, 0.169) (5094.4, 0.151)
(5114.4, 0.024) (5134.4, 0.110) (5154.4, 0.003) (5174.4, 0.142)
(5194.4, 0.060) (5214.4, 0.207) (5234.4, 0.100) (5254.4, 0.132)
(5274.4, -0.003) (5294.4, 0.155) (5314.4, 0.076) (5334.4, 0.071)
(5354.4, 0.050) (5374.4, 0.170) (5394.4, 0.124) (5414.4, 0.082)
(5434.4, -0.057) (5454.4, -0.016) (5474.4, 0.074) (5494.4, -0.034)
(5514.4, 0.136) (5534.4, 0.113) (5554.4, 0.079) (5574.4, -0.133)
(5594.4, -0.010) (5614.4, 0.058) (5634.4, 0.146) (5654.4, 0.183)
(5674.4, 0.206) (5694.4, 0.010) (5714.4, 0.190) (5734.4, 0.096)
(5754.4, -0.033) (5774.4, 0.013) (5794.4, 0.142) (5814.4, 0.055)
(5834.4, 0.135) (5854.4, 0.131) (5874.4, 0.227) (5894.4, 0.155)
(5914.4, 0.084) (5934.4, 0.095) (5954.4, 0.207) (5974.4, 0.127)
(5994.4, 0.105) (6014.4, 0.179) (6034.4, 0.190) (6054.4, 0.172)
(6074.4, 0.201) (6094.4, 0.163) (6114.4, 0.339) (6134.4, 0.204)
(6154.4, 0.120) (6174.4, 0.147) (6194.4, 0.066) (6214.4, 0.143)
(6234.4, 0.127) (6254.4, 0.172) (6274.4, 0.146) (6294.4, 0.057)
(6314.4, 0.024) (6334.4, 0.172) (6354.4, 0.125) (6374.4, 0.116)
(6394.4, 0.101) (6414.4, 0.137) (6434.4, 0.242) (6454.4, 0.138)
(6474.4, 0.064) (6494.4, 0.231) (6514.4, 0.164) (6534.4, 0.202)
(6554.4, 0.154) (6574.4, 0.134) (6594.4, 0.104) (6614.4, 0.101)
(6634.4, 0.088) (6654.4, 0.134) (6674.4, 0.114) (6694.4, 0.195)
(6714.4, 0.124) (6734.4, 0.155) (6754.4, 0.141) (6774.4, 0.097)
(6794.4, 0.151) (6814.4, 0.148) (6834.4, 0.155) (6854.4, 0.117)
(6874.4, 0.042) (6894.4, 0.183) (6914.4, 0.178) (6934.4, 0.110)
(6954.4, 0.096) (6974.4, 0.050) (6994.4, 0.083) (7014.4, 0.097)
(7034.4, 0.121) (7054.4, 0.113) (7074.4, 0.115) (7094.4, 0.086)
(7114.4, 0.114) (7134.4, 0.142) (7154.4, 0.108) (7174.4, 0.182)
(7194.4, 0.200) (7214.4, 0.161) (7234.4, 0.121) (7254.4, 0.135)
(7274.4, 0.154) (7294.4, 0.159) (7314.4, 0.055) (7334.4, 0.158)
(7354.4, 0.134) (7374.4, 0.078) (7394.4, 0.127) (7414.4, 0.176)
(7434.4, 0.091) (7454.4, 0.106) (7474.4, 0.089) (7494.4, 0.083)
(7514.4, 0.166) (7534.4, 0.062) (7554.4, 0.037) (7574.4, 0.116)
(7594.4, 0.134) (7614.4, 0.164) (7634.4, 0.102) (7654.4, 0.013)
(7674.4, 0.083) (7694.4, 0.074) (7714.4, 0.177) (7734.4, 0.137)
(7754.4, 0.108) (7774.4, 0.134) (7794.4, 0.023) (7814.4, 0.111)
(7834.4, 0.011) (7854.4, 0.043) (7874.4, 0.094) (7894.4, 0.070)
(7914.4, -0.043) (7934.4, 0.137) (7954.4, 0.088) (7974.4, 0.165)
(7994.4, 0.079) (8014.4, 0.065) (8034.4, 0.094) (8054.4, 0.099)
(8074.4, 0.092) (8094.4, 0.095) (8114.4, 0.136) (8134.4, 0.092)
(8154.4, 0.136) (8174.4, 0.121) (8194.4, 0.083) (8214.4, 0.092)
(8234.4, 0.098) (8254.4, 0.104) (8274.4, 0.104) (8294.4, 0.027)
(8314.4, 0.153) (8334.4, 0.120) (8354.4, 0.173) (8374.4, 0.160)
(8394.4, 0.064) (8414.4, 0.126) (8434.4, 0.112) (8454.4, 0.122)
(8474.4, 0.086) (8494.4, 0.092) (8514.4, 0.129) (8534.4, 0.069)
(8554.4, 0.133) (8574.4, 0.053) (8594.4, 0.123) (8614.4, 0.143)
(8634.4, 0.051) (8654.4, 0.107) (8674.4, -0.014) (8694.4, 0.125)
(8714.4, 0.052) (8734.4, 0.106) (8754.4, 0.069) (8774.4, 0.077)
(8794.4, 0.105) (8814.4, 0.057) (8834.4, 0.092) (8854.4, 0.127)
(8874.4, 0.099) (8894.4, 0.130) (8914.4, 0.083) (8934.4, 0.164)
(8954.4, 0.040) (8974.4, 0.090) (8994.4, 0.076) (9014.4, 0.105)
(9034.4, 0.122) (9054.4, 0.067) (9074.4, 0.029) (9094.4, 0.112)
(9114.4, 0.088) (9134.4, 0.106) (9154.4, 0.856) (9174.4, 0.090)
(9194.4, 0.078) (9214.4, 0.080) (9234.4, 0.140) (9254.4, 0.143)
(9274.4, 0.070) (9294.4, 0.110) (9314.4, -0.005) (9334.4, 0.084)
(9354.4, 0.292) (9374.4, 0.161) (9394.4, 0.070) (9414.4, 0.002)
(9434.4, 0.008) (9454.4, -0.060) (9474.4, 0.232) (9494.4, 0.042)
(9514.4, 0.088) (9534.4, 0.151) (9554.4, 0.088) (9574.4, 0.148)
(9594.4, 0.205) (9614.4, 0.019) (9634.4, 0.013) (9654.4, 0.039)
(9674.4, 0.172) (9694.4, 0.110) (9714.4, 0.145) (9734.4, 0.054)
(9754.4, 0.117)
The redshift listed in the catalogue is 1.454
